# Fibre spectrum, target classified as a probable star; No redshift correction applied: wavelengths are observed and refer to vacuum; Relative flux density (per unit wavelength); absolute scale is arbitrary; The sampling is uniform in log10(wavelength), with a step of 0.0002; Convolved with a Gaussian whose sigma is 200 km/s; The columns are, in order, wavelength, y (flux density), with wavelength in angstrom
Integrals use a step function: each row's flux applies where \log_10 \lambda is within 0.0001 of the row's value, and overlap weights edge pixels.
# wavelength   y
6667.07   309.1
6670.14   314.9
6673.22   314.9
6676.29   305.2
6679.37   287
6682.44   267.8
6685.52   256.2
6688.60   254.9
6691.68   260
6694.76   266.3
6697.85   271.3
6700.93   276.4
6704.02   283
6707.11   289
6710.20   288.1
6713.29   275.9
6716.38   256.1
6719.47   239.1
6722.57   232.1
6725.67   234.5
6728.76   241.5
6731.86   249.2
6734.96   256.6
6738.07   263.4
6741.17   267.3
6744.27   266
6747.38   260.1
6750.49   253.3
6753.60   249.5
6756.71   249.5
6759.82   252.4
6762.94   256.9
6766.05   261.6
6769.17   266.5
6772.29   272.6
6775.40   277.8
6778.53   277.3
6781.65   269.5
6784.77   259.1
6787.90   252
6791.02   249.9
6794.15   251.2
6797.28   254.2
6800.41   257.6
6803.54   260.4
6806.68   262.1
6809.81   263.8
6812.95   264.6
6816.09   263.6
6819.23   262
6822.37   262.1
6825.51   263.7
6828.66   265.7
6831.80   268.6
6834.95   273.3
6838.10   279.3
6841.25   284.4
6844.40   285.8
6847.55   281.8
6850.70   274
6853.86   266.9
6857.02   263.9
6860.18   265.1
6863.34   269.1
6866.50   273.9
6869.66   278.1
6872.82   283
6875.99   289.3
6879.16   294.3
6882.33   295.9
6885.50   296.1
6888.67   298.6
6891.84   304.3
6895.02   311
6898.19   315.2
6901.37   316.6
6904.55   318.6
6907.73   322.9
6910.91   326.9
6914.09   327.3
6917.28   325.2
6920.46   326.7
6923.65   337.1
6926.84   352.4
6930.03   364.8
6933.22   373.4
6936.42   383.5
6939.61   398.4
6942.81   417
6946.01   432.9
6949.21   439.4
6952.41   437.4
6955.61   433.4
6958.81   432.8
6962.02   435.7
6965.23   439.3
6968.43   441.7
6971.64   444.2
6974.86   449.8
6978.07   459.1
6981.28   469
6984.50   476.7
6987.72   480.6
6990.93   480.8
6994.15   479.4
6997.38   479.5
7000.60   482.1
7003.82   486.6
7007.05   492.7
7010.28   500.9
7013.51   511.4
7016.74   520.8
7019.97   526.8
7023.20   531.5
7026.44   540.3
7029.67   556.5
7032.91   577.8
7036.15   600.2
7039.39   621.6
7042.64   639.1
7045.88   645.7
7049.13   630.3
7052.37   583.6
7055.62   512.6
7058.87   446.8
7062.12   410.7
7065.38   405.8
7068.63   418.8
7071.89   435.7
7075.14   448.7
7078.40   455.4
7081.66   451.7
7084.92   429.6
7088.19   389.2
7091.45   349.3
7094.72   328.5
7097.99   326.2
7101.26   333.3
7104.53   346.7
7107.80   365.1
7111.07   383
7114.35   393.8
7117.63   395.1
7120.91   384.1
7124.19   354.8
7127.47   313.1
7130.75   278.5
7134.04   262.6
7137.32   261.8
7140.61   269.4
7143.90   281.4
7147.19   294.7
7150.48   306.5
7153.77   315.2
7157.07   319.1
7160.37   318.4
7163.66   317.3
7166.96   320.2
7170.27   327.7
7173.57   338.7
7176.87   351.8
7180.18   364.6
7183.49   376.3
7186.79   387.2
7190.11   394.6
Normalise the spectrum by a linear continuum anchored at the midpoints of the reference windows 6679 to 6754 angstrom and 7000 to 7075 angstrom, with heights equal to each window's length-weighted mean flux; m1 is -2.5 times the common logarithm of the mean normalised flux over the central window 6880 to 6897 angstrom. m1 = 0.31 mag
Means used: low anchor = 262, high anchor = 524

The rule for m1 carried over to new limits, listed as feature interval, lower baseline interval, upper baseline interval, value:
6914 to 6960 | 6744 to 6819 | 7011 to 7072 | 0.10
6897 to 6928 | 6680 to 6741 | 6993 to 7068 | 0.30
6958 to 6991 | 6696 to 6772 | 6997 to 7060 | 0.09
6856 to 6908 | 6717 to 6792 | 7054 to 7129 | 0.06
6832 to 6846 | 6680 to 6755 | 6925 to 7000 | 0.24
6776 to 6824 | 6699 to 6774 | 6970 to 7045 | 0.22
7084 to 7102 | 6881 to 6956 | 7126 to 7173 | -0.15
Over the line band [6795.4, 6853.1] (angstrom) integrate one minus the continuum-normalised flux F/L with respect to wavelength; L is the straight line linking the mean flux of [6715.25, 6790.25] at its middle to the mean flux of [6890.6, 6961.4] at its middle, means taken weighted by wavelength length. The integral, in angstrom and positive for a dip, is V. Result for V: 6.4 angstrom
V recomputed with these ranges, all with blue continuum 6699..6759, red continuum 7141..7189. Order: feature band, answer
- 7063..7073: -3.3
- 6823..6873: 1.0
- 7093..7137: -2.7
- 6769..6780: -0.3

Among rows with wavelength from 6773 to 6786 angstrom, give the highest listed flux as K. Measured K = 277.8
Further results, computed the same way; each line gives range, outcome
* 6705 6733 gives 289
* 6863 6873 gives 283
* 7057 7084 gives 455.4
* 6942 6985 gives 476.7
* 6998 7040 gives 621.6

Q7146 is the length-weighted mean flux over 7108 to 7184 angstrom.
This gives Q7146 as 327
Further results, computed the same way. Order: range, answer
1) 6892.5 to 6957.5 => 363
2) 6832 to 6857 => 276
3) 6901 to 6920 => 324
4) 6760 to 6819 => 262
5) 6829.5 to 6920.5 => 293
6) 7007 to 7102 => 488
